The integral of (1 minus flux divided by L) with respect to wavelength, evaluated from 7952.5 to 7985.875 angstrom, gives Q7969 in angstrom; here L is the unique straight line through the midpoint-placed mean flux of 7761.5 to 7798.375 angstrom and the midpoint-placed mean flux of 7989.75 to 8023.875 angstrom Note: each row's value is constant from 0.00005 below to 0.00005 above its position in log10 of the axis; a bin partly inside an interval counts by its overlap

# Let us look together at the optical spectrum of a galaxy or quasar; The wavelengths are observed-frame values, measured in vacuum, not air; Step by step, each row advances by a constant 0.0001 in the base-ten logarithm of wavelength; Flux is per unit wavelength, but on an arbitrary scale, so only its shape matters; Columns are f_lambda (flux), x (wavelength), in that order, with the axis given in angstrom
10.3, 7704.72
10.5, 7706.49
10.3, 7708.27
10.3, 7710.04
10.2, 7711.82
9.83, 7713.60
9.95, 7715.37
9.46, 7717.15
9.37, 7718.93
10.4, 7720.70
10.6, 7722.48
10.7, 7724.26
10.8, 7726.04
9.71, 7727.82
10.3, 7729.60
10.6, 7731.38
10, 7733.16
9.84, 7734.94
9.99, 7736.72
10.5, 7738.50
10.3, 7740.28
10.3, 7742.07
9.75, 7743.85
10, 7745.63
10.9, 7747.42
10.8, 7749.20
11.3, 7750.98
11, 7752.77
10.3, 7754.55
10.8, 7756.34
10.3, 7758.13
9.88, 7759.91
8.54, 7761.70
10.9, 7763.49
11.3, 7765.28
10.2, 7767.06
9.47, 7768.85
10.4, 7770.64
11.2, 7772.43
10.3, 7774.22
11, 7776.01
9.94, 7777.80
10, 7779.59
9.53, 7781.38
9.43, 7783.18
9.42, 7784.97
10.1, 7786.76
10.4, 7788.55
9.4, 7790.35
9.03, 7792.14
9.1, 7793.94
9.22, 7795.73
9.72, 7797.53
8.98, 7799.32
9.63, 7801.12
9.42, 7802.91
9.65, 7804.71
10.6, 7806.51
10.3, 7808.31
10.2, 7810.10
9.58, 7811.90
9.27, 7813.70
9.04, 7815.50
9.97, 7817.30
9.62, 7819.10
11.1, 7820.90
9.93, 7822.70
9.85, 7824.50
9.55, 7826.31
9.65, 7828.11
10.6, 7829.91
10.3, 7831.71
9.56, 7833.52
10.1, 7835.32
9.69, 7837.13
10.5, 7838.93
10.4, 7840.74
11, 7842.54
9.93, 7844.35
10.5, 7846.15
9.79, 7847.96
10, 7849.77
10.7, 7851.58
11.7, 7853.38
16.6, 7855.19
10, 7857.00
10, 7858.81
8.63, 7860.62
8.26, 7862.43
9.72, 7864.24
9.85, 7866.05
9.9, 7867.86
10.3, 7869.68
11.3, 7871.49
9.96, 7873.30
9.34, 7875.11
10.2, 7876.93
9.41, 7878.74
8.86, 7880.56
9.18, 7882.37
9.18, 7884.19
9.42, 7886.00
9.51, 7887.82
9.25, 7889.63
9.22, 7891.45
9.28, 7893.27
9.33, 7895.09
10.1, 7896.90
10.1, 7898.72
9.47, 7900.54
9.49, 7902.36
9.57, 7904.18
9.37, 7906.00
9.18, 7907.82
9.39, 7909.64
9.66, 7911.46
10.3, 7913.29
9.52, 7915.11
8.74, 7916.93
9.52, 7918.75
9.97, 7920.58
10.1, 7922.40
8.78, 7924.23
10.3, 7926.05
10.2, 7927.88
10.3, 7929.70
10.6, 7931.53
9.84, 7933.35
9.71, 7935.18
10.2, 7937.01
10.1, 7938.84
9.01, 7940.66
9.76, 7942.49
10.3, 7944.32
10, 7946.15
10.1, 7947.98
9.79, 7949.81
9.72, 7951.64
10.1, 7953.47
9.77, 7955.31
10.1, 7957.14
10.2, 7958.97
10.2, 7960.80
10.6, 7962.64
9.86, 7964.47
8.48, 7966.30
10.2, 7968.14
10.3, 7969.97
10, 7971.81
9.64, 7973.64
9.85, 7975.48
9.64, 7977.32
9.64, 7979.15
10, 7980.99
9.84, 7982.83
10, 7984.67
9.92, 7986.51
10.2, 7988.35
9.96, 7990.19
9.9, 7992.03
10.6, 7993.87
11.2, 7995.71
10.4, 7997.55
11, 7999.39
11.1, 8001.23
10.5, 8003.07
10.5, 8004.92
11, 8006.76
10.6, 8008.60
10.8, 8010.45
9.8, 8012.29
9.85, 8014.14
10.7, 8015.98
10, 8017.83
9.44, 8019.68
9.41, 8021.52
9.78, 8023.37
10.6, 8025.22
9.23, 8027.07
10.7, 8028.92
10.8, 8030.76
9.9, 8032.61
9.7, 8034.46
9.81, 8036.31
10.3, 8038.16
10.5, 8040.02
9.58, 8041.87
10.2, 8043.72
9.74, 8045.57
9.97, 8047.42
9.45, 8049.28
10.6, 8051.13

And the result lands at 1.2 angstrom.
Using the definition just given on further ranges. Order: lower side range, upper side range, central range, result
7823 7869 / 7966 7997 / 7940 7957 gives 0.3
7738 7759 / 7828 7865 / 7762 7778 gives 0.0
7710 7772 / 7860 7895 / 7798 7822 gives 0.2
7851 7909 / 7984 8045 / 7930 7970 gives 0.5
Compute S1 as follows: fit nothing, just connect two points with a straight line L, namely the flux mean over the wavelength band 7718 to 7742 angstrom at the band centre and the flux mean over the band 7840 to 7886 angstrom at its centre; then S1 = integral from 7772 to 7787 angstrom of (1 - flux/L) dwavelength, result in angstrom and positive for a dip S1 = 0.2 angstrom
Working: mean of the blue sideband 10.2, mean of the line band 10.1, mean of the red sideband 10.2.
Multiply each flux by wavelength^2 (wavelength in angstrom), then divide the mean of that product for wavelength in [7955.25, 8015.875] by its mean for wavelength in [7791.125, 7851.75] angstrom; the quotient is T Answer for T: 1.1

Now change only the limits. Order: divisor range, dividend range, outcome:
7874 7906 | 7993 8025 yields 1.13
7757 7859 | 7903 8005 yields 1.02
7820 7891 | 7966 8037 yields 1.04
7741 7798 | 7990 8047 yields 1.08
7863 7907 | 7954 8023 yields 1.08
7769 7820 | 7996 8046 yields 1.11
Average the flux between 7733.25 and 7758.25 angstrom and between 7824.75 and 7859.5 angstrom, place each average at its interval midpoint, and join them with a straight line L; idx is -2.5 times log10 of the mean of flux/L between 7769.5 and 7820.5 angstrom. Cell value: 0.07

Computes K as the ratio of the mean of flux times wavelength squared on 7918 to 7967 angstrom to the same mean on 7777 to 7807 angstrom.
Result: 1.07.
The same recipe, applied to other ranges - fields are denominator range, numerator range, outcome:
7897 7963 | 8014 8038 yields 1.04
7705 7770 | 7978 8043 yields 1.07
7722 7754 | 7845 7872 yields 1.04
